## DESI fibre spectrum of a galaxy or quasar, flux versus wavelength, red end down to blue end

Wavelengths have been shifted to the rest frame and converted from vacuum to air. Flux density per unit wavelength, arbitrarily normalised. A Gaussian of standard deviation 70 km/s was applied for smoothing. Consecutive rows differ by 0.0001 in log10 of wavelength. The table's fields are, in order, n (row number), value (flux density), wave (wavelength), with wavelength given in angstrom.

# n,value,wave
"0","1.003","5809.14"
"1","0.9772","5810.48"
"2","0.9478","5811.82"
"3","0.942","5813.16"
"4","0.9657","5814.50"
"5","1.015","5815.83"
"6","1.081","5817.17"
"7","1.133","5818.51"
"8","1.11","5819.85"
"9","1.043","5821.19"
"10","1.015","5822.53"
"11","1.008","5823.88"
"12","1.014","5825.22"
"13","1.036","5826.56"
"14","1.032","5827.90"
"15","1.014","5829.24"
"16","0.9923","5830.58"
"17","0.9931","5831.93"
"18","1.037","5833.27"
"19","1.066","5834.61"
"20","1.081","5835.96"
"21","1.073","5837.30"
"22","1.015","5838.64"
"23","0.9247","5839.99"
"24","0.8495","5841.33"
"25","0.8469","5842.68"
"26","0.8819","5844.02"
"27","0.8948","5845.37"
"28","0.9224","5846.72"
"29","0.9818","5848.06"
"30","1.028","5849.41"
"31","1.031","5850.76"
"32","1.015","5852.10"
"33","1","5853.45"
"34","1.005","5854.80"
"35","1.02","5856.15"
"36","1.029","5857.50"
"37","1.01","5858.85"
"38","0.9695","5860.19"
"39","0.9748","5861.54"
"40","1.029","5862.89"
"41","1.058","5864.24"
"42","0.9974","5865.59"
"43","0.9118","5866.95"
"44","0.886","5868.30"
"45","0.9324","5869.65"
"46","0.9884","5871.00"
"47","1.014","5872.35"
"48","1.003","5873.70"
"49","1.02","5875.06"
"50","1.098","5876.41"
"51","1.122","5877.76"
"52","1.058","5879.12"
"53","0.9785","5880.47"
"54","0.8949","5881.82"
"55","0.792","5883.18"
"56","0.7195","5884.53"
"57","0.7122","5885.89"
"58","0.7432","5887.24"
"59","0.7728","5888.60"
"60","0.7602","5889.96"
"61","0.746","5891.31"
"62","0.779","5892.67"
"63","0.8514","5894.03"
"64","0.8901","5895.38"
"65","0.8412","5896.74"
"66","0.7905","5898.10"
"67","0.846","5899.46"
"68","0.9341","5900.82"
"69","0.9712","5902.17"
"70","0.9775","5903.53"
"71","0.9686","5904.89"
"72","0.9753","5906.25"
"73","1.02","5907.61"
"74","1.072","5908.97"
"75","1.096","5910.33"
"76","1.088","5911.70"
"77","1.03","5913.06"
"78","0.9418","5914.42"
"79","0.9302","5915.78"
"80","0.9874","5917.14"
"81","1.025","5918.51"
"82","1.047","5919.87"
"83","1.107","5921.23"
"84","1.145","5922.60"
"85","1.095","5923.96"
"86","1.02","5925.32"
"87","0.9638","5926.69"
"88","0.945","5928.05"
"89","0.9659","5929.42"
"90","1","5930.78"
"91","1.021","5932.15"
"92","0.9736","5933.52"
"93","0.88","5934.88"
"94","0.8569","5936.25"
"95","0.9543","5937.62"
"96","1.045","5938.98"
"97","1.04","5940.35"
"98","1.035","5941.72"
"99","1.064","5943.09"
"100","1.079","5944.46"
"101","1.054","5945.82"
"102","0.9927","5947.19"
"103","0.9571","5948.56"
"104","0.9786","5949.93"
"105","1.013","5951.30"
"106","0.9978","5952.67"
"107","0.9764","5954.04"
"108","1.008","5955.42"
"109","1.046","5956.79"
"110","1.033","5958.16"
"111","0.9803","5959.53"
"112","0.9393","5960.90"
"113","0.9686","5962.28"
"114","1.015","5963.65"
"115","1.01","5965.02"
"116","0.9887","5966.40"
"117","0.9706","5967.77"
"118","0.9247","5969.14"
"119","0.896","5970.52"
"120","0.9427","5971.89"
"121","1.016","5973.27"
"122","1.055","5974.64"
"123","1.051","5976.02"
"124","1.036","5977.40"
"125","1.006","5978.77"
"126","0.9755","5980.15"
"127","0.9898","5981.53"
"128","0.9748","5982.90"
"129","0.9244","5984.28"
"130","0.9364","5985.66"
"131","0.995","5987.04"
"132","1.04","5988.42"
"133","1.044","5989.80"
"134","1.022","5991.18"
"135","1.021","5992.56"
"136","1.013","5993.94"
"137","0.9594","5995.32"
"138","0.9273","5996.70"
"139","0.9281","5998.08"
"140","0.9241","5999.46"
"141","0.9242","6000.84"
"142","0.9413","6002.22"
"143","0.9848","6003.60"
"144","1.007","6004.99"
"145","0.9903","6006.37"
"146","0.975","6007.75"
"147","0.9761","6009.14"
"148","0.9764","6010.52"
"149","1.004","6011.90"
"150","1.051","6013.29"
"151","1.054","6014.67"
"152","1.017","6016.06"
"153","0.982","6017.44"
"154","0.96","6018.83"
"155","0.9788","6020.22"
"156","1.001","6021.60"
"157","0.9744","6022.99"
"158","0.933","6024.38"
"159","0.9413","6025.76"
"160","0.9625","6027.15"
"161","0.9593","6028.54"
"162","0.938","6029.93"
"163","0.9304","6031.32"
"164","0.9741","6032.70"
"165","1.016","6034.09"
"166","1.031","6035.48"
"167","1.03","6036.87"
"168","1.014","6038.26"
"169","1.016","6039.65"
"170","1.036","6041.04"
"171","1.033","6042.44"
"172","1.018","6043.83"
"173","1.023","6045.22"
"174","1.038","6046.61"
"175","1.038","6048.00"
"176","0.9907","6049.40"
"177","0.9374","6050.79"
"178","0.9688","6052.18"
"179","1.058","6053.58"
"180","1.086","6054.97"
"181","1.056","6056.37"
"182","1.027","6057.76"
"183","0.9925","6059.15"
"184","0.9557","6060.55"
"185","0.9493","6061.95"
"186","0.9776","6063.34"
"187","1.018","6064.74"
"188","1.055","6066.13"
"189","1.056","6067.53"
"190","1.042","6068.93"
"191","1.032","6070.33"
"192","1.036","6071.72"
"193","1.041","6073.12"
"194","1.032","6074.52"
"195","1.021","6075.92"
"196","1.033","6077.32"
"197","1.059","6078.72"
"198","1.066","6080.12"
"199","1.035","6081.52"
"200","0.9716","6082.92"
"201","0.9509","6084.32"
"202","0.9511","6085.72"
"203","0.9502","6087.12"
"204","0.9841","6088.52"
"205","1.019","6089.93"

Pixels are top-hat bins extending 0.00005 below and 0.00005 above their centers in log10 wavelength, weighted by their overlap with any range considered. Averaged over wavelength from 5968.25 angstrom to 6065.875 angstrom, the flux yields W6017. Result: 0.991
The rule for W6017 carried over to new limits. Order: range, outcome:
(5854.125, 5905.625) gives 0.924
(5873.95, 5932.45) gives 0.947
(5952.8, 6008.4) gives 0.984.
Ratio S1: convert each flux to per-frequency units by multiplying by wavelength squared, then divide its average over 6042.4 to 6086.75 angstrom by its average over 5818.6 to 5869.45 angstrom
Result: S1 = 1.1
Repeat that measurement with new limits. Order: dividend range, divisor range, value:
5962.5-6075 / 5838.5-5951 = 1.08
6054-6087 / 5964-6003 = 1.07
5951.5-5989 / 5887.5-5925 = 1.06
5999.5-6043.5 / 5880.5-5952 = 1.08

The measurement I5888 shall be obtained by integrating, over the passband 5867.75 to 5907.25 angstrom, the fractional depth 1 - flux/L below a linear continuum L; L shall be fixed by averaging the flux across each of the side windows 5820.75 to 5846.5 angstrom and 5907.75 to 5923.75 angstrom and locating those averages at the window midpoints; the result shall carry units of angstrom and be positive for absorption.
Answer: 4.8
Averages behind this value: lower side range 0.988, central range 0.9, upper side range 1.04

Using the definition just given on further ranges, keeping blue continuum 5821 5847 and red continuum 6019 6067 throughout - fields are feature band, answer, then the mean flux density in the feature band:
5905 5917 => -0.3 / 1.02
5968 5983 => 0.1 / 0.988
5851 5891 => 1.7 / 0.948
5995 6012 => 0.6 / 0.962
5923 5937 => 0.2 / 0.975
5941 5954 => -0.3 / 1.02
